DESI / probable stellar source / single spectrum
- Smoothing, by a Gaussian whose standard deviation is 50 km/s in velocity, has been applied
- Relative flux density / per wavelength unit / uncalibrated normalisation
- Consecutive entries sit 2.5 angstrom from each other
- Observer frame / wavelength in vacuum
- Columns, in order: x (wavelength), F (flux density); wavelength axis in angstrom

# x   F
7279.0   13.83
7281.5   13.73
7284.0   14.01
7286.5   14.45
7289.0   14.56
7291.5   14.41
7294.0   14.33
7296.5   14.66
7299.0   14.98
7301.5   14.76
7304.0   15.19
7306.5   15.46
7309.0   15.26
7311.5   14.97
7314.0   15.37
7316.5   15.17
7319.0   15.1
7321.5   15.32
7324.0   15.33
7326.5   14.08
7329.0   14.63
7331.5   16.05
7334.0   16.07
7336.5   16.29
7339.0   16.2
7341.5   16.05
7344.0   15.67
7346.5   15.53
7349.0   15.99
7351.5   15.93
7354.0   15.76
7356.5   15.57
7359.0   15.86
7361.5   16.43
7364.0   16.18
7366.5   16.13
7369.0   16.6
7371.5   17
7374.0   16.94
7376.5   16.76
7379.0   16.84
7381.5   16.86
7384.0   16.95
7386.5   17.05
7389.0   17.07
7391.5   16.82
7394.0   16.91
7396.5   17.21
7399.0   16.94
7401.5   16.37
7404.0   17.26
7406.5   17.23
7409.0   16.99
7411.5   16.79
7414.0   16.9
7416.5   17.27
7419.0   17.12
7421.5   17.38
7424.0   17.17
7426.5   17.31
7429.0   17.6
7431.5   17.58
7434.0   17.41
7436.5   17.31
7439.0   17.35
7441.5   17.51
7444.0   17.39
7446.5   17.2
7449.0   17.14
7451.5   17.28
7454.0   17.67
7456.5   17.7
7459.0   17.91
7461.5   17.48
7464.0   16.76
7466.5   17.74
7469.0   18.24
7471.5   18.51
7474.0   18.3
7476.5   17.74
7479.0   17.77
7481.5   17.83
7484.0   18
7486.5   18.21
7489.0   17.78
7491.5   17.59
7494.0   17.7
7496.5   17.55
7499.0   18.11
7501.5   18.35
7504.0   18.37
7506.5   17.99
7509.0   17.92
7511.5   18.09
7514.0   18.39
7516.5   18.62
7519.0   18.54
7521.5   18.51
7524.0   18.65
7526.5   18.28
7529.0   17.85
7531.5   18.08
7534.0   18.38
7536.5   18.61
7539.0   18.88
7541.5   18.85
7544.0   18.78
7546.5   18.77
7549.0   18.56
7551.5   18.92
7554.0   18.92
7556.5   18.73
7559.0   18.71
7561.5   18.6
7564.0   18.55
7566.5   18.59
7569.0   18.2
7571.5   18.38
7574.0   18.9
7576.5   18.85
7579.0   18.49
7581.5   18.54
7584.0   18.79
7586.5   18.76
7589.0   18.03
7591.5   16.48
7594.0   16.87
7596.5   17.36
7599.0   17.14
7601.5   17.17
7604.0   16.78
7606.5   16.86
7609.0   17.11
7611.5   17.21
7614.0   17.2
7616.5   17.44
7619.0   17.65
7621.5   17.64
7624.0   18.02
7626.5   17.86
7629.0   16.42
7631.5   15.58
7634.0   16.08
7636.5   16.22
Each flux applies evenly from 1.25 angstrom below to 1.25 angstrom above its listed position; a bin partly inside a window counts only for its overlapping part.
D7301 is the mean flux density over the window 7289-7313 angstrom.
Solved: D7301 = 14.9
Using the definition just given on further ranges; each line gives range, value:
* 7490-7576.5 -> 18.4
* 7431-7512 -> 17.7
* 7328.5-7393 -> 16.3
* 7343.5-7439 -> 16.8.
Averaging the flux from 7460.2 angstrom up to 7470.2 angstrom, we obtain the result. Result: 17.6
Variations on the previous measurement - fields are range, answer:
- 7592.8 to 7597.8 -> 17.1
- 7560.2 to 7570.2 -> 18.5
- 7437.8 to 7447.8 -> 17.4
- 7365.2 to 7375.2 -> 16.7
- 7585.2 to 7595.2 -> 17.5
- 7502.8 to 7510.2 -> 18.1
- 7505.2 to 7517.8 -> 18.2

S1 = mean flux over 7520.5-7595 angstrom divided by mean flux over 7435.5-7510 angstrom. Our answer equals 1.04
